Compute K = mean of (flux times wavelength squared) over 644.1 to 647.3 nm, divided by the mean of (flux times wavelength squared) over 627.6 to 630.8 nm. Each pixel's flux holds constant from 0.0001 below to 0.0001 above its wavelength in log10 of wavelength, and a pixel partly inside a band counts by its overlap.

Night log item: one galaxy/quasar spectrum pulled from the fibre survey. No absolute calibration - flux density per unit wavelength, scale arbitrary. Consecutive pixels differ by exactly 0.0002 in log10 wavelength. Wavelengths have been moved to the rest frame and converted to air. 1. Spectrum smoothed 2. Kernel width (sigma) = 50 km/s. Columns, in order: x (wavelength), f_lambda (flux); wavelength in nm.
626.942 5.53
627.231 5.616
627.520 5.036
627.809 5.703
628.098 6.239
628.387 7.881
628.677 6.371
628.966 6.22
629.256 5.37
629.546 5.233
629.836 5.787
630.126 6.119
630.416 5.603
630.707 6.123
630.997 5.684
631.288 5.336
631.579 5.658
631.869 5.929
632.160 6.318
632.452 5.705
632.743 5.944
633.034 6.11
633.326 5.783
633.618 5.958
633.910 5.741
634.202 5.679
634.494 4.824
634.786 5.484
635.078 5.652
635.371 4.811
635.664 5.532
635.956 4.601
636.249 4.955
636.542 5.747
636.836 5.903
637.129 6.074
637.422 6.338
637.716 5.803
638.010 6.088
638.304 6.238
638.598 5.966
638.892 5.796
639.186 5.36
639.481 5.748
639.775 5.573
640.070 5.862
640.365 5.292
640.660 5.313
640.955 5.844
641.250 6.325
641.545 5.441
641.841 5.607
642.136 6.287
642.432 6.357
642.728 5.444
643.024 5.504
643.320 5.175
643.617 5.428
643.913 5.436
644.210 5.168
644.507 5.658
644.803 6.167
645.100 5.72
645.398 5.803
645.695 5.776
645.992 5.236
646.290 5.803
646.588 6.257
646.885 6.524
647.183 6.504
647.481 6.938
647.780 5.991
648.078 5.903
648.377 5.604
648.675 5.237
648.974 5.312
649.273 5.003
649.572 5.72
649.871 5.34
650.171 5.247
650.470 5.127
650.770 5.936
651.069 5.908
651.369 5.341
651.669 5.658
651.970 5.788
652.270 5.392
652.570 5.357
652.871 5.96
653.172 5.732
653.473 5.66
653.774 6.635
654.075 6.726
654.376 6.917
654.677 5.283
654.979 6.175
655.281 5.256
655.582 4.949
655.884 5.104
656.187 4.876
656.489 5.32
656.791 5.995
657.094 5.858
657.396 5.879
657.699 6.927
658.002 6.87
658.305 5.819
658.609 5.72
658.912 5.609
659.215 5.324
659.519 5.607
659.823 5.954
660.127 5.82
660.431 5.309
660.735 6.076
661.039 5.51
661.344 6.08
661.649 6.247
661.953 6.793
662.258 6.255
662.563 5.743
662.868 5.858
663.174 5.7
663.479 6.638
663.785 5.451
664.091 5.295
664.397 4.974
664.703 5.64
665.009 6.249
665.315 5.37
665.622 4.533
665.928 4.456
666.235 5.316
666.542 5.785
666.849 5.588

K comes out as 1.0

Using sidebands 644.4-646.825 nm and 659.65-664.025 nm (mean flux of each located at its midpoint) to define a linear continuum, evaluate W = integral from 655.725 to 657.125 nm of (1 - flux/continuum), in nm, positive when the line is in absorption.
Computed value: 0.122 nm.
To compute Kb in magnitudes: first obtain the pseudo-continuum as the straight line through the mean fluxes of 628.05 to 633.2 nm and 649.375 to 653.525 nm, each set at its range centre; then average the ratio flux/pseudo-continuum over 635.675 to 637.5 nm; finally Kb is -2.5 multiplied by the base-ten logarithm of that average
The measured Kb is 0.05 mag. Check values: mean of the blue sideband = 5.97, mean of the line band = 5.57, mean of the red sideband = 5.57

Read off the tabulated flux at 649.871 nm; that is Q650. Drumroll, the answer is 5.34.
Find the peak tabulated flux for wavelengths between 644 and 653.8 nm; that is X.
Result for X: 6.938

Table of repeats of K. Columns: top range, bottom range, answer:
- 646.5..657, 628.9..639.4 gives 1.06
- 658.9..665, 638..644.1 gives 1.09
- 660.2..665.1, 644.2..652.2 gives 1.07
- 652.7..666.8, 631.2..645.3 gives 1.08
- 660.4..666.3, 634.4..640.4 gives 1.10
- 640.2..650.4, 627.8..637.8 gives 1.03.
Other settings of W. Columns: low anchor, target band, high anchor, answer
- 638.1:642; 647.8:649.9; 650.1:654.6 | 0.11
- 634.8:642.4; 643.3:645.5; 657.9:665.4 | 0.05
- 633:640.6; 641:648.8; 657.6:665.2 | -0.14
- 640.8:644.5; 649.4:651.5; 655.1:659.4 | 0.06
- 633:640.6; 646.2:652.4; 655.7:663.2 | 0.02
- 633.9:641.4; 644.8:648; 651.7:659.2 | -0.19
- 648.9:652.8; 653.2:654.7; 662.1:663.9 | -0.18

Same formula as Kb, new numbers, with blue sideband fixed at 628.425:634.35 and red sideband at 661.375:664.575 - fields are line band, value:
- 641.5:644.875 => 0.047 mag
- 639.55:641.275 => 0.041 mag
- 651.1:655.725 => 0.018 mag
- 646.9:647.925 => -0.105 mag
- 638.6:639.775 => 0.039 mag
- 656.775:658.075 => -0.073 mag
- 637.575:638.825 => -0.024 mag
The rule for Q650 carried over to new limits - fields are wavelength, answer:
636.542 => 5.747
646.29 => 5.803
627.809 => 5.703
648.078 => 5.903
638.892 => 5.796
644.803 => 6.167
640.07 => 5.862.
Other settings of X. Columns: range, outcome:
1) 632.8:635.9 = 6.11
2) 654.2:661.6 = 6.927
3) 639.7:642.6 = 6.357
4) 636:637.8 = 6.338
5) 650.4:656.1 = 6.917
